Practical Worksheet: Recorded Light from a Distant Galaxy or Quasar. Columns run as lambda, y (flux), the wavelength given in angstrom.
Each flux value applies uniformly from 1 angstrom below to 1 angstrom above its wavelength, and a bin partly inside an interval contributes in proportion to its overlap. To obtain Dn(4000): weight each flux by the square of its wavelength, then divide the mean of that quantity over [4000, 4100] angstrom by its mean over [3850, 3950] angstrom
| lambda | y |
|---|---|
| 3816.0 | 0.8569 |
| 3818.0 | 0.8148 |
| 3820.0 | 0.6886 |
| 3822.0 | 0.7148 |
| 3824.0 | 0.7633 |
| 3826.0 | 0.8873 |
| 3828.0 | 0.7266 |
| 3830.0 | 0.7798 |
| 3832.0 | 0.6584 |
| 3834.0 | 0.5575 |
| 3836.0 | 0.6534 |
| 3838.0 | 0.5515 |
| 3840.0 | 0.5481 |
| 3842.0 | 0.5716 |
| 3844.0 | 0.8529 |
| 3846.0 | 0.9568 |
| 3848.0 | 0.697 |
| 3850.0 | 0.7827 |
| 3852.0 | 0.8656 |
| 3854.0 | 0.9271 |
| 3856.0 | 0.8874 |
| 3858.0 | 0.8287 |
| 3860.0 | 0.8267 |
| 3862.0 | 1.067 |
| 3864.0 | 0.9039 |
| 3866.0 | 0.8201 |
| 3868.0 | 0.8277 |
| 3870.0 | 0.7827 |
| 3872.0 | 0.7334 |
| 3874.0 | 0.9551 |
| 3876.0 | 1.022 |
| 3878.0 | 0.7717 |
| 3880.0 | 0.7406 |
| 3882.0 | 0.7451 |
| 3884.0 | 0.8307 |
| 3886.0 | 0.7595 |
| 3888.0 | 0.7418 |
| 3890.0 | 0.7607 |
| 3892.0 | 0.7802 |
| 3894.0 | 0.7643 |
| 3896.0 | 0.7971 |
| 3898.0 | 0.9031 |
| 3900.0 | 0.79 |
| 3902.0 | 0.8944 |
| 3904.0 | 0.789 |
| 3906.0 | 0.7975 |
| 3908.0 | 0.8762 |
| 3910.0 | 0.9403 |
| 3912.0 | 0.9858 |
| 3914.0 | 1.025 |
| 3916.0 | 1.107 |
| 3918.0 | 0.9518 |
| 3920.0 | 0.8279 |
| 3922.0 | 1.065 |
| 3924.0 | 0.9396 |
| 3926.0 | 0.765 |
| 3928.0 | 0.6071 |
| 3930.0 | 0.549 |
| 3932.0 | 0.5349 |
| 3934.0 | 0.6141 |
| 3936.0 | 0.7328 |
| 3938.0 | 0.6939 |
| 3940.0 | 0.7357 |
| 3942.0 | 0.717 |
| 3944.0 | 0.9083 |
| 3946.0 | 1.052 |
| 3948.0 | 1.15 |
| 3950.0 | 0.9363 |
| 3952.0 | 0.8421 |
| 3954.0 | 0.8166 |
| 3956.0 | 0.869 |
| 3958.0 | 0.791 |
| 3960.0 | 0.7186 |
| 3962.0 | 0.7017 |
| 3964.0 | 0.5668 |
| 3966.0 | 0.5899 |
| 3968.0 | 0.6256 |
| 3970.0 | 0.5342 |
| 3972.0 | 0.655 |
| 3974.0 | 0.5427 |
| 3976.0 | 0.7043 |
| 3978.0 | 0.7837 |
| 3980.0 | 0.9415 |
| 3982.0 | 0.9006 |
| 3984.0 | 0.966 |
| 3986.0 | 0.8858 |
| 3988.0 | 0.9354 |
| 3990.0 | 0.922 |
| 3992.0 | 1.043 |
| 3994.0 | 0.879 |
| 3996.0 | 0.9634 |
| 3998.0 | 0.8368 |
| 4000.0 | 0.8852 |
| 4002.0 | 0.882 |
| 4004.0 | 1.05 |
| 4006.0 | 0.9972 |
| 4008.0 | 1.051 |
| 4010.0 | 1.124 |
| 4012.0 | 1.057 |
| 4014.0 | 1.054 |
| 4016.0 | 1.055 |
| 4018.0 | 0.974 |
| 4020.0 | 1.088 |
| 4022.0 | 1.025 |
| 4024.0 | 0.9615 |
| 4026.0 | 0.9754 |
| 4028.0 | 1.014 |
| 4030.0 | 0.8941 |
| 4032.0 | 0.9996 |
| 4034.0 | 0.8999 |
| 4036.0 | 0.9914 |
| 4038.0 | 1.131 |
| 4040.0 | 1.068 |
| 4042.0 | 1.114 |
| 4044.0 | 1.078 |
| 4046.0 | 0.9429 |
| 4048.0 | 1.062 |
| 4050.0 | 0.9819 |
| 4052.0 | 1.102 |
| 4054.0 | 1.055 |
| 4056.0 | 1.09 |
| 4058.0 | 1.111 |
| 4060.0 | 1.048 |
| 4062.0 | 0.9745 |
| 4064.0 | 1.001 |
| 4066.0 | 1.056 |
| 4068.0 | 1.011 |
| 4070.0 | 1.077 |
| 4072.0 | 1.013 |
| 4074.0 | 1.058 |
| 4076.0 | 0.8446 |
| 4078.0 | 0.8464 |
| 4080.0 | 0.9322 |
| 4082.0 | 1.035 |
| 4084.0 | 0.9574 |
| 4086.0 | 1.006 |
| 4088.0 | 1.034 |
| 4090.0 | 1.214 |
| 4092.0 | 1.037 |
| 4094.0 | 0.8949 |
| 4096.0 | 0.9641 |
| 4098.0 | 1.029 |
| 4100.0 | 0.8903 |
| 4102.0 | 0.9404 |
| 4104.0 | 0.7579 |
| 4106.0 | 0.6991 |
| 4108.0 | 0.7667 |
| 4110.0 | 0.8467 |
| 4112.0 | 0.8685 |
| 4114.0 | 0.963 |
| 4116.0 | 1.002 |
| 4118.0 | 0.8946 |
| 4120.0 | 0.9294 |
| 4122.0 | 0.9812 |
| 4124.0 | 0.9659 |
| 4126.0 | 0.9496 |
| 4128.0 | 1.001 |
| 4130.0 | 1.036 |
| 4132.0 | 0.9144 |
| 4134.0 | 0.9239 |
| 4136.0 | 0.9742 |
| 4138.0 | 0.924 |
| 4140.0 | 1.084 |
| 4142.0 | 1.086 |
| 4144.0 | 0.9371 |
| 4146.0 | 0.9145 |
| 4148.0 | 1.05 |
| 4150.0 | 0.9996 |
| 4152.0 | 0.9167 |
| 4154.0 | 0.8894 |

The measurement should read 1.30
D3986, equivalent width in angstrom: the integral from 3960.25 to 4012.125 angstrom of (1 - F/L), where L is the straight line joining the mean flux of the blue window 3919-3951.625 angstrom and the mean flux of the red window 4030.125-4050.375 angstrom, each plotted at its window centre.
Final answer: 4.1 angstrom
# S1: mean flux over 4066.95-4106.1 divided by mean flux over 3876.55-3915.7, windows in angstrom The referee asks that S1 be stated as 1.2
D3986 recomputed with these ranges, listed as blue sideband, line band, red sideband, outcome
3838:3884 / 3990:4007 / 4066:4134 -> -0.9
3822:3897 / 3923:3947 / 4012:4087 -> 3.8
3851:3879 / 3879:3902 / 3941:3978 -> 1.5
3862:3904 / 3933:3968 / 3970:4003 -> 2.2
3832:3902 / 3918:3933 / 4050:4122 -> 1.3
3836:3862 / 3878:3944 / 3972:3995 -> 0.7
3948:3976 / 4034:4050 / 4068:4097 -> -2.4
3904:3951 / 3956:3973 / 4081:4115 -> 4.0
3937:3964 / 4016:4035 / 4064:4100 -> -1.2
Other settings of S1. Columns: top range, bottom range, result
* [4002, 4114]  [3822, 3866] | 1.28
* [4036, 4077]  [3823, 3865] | 1.34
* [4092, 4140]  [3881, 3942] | 1.14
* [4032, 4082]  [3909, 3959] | 1.21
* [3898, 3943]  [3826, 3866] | 1.05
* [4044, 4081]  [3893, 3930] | 1.16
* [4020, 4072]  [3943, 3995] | 1.26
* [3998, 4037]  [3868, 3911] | 1.22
